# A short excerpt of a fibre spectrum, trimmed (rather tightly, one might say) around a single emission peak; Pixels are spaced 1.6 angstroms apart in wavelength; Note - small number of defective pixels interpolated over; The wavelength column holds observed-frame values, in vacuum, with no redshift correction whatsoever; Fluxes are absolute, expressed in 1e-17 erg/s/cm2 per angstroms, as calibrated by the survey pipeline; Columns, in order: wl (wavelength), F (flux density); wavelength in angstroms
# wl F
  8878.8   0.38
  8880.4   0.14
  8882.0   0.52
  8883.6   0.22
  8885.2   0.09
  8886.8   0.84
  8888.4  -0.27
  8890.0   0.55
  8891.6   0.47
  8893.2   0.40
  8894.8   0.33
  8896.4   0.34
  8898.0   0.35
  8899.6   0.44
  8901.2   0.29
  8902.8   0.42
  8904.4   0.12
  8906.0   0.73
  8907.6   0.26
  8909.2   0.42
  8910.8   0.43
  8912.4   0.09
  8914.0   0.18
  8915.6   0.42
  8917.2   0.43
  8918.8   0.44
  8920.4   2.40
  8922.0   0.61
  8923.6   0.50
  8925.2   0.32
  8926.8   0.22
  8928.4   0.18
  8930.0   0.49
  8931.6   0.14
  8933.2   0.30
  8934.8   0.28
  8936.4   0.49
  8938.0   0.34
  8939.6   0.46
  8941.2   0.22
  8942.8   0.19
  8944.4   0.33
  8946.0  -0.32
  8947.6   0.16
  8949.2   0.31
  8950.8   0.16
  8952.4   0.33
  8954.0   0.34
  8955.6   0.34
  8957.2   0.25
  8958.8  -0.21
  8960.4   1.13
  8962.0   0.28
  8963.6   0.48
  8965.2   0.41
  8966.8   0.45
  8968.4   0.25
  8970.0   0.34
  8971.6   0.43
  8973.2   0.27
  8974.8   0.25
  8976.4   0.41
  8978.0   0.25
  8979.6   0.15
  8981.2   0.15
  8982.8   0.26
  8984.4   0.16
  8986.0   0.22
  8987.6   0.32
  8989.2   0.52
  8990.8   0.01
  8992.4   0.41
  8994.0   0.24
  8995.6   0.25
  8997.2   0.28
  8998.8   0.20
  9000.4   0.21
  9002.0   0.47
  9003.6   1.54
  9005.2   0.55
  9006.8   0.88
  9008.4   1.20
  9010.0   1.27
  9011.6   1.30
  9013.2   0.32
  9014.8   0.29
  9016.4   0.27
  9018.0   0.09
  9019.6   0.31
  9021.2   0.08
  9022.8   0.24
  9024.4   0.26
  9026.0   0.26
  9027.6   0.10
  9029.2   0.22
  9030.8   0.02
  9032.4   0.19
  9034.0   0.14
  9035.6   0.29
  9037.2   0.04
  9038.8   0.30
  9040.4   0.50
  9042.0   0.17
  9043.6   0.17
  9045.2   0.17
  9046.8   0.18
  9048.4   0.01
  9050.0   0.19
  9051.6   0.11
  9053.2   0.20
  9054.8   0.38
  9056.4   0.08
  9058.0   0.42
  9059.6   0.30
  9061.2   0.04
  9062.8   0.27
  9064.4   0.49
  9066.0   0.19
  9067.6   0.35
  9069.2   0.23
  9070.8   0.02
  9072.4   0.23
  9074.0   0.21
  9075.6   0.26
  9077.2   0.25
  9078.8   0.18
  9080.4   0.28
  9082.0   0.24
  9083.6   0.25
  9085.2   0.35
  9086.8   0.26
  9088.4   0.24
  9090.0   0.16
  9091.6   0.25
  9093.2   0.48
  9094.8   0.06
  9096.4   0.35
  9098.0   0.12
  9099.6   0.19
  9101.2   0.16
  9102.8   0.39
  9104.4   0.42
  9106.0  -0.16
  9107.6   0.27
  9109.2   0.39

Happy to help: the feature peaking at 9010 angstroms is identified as H-beta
